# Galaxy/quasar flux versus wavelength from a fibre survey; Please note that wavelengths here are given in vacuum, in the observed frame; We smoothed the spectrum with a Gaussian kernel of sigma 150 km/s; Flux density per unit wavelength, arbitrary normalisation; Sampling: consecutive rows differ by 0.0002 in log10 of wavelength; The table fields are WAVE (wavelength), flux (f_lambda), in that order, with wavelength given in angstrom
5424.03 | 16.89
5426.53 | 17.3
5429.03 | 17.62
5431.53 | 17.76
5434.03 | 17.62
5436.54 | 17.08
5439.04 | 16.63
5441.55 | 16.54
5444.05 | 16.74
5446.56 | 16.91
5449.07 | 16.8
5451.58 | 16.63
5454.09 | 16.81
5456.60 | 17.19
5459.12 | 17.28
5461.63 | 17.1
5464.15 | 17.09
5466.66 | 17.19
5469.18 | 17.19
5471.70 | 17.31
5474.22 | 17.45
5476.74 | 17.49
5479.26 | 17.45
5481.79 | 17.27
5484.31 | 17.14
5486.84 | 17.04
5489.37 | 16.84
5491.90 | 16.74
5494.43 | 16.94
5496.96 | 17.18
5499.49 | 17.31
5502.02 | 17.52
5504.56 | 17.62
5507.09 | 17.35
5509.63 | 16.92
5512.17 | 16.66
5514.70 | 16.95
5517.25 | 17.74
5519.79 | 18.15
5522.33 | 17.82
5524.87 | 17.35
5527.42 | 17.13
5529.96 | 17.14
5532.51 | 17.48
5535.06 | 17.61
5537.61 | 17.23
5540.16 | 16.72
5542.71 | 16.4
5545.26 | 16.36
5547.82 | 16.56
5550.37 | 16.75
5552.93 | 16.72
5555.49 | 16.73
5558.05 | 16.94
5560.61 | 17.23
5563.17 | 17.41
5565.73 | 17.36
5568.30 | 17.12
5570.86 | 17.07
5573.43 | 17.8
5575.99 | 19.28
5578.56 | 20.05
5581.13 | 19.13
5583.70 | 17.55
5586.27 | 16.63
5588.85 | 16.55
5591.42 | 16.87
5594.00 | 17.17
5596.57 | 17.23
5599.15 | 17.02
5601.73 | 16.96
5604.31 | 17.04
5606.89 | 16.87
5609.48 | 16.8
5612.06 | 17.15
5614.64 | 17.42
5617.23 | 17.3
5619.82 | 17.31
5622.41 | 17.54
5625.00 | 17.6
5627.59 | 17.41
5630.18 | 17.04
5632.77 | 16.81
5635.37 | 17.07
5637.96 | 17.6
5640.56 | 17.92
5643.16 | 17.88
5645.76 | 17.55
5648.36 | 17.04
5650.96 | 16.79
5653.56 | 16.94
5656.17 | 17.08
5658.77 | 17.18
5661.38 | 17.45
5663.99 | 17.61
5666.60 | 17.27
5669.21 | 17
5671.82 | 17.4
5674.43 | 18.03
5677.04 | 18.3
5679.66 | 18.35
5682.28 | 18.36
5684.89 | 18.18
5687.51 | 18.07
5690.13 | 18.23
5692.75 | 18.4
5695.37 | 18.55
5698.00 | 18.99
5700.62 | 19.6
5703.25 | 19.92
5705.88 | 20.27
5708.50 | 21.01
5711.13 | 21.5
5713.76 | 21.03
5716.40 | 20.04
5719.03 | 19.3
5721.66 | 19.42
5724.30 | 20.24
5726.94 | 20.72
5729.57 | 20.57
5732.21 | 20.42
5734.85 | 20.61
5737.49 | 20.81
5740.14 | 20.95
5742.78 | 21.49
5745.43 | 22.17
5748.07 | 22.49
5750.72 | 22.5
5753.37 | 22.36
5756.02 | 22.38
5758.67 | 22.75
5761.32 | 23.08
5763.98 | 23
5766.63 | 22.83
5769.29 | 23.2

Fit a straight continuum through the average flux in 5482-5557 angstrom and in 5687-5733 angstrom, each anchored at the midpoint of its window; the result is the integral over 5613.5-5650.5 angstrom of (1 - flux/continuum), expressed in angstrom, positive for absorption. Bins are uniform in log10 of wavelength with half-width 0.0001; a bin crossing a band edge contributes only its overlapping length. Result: 2.6 angstrom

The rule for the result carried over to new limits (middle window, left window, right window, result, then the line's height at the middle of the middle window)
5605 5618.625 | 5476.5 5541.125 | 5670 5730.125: 0.93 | 18.4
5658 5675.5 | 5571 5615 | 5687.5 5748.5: 1.54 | 19.1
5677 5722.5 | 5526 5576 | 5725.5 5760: 2.72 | 20.6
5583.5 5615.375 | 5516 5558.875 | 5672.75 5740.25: 1.80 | 18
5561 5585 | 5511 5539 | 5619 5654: -0.95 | 17.4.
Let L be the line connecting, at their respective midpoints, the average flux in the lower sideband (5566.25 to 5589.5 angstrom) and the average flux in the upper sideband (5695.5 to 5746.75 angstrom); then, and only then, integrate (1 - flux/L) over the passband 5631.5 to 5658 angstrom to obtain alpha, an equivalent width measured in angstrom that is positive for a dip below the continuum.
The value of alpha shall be 2.5 angstrom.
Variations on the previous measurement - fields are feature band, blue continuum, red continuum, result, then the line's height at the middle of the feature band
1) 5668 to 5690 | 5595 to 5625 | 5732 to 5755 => 1.67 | 19.5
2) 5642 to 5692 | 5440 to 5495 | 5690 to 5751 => 5.24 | 19.7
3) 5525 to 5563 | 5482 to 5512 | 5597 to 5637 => 0.42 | 17.1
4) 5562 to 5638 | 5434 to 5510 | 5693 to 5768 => 6.48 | 19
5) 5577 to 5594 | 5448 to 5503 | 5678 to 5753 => 0.66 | 18.5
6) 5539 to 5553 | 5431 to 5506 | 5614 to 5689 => 0.58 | 17.3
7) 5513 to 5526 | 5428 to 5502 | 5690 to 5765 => 0.23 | 17.9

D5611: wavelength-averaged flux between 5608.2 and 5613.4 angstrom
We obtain 17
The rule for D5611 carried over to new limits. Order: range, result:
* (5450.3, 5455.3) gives 16.7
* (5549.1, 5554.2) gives 16.7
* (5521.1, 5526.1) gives 17.6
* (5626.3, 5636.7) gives 17.1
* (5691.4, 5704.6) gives 19.1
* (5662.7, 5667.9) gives 17.4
